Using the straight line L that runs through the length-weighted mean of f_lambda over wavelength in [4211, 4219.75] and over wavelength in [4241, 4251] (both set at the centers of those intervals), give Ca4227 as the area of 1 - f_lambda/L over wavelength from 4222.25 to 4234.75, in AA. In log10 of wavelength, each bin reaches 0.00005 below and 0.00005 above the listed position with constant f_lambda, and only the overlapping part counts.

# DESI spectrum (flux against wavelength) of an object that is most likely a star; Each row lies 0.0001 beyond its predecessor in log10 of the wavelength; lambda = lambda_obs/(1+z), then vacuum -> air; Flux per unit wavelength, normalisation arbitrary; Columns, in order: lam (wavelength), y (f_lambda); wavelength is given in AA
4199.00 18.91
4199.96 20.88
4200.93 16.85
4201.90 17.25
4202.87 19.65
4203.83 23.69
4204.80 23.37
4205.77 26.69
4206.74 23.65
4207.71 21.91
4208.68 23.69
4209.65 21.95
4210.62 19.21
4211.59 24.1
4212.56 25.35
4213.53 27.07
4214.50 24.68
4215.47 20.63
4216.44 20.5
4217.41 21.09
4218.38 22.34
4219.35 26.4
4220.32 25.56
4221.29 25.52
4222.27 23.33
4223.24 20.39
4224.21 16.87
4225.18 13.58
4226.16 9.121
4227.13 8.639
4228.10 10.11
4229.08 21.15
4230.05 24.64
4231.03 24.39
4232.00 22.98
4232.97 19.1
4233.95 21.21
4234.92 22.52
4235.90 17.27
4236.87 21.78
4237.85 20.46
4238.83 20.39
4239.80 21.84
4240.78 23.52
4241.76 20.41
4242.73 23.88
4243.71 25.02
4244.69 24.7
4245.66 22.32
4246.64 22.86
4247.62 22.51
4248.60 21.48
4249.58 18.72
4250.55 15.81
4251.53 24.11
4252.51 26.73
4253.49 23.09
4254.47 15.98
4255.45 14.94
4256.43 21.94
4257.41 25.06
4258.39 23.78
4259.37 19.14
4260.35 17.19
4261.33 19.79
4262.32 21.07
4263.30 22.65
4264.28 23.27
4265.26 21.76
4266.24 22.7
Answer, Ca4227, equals 2.6 AA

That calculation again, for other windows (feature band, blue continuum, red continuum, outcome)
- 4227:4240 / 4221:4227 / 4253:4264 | -1.3 AA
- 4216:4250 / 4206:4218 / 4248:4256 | 1.0 AA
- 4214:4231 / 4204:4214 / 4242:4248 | 2.7 AA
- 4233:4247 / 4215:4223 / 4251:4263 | 0.0 AA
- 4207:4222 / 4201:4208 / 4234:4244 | -1.0 AA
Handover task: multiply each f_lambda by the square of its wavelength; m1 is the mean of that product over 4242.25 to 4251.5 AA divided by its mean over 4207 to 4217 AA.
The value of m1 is 1.0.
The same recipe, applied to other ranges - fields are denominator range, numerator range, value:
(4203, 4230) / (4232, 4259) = 1.03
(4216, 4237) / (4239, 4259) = 1.11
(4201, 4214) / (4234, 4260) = 0.97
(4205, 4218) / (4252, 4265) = 0.94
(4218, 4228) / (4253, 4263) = 1.09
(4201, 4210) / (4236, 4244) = 1.00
